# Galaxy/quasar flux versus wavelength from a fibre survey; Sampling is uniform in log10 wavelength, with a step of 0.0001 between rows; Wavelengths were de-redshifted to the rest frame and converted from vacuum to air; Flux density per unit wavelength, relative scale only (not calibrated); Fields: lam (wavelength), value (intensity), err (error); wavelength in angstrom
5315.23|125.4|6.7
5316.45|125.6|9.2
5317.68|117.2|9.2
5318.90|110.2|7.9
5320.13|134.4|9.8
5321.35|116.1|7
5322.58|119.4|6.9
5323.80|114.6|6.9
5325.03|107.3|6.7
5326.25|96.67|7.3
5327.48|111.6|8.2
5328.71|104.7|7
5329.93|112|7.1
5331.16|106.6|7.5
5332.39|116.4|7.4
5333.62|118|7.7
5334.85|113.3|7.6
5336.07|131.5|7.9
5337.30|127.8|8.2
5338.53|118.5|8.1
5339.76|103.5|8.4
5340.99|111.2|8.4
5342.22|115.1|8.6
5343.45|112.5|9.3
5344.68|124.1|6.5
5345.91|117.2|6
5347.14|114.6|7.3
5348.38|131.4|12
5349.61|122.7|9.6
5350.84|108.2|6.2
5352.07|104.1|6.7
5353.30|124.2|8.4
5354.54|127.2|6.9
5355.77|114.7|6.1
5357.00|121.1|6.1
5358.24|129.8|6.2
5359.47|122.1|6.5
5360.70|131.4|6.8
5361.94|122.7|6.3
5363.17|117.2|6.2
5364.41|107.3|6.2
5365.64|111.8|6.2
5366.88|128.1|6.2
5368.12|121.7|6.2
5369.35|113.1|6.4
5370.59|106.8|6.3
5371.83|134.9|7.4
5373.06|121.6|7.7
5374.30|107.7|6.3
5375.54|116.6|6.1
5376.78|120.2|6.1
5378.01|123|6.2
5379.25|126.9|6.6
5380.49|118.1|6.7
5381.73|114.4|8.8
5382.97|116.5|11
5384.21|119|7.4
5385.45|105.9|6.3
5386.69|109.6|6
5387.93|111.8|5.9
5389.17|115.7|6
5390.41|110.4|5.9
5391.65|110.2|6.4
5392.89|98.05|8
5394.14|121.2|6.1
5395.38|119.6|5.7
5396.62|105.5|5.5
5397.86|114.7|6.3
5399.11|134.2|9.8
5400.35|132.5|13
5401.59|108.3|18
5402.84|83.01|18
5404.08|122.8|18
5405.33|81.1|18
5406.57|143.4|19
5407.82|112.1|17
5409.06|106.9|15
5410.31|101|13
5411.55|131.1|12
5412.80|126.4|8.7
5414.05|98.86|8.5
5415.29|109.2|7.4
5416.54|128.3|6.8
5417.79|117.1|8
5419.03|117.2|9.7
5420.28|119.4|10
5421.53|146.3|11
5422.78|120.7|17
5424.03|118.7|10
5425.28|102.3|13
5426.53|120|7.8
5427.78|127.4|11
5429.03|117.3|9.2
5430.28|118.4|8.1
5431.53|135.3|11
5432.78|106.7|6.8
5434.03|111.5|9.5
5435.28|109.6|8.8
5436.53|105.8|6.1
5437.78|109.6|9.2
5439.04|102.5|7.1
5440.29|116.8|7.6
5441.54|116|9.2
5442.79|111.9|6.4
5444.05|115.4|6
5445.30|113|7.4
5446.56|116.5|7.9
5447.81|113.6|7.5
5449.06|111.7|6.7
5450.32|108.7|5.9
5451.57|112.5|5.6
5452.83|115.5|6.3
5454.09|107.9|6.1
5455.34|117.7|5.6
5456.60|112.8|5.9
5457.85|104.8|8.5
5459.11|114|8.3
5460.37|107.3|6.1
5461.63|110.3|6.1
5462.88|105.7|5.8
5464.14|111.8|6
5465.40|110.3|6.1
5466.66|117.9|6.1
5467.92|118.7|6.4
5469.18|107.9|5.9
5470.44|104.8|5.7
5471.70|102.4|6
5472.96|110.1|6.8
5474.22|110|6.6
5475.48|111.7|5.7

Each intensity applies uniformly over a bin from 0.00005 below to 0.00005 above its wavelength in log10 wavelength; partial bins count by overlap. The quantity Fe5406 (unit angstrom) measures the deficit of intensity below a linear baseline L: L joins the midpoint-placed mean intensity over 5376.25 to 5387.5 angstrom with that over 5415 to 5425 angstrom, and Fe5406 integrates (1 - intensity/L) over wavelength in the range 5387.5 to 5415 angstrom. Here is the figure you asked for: 1.5 angstrom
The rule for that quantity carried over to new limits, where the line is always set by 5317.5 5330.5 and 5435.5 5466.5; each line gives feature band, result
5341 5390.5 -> -2.4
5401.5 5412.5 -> 0.1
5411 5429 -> -1.3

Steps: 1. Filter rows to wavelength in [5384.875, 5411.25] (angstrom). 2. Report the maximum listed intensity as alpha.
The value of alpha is 143.4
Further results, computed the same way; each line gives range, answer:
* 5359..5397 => 134.9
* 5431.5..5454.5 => 135.3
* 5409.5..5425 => 146.3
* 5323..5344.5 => 131.5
